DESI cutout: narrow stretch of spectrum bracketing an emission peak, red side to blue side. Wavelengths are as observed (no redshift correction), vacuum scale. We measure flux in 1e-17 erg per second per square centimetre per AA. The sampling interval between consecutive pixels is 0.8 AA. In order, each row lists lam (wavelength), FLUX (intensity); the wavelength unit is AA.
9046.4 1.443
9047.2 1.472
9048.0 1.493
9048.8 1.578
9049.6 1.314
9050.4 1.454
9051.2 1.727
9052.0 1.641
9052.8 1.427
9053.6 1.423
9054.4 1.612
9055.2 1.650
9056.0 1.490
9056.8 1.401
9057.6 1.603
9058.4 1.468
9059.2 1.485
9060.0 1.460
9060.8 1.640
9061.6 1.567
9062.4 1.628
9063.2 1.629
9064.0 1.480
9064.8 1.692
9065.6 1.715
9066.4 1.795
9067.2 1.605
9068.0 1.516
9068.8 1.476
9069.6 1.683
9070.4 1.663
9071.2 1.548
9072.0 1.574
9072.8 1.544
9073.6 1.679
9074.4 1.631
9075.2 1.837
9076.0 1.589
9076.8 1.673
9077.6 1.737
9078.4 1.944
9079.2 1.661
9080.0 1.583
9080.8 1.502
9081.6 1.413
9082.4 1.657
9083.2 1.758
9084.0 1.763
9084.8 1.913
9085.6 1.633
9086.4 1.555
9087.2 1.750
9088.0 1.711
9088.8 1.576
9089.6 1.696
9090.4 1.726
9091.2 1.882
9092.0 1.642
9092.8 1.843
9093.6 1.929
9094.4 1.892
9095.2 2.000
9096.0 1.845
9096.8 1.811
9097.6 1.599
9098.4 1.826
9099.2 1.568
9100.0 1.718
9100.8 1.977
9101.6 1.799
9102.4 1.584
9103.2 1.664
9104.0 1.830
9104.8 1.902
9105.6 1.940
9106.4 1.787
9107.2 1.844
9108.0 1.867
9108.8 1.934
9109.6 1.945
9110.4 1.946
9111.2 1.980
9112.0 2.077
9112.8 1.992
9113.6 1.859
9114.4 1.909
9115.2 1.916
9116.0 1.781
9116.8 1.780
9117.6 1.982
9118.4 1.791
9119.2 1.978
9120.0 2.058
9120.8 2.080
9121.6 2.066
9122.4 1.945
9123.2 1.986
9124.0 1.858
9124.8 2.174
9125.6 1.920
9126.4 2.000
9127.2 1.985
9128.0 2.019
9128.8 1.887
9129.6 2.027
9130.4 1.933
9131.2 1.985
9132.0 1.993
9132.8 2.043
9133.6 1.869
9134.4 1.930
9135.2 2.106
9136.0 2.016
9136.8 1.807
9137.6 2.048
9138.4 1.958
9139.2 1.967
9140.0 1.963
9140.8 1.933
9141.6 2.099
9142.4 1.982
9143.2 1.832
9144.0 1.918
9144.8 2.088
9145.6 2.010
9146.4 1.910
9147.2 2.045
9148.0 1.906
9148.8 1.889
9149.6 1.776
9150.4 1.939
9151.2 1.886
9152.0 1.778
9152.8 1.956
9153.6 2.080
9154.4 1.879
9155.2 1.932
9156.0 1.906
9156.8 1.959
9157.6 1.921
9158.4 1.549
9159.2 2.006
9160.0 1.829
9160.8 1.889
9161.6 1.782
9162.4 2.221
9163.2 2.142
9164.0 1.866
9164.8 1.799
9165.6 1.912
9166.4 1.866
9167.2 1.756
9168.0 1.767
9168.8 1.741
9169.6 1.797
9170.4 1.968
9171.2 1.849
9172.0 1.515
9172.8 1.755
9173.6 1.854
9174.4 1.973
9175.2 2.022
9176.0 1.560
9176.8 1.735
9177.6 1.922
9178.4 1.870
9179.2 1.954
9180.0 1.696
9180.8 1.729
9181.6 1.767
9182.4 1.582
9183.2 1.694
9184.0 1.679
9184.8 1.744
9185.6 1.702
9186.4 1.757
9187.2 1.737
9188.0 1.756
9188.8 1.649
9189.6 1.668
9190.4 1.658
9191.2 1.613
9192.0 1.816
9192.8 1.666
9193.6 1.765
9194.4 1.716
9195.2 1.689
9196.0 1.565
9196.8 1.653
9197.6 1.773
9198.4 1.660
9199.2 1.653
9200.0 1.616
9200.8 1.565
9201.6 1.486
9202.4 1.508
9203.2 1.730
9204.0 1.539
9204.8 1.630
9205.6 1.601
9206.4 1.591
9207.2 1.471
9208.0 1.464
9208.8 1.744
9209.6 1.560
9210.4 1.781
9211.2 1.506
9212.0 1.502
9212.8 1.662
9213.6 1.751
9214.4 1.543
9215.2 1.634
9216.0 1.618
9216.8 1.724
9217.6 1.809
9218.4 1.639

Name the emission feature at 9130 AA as Mg II 2798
